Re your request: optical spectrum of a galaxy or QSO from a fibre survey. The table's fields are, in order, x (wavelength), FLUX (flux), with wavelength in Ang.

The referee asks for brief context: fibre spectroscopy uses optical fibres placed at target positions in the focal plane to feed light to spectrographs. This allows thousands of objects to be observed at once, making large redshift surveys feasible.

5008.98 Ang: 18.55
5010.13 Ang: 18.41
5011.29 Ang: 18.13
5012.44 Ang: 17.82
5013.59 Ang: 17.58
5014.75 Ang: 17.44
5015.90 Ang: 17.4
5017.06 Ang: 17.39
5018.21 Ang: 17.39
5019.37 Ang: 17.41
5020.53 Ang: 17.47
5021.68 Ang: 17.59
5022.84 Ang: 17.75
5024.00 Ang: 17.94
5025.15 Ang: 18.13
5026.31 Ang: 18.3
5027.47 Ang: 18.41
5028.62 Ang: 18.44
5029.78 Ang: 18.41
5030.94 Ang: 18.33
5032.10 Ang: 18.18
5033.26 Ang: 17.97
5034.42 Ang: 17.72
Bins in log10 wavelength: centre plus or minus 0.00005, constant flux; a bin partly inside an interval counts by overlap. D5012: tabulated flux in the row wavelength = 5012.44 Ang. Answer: 17.82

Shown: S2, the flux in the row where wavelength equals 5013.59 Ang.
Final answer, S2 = 17.58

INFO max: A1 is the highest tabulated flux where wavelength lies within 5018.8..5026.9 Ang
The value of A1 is 18.3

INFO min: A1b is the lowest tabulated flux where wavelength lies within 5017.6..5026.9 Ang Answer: 17.39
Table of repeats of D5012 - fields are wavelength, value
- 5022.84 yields 17.75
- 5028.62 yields 18.44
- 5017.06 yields 17.39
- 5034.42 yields 17.72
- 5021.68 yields 17.59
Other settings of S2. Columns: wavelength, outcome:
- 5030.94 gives 18.33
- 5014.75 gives 17.44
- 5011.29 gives 18.13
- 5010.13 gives 18.41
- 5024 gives 17.94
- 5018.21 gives 17.39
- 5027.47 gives 18.41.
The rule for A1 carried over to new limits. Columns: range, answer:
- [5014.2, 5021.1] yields 17.47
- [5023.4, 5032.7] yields 18.44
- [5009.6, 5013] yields 18.41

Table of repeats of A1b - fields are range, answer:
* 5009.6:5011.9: 18.13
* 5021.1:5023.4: 17.59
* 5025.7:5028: 18.3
